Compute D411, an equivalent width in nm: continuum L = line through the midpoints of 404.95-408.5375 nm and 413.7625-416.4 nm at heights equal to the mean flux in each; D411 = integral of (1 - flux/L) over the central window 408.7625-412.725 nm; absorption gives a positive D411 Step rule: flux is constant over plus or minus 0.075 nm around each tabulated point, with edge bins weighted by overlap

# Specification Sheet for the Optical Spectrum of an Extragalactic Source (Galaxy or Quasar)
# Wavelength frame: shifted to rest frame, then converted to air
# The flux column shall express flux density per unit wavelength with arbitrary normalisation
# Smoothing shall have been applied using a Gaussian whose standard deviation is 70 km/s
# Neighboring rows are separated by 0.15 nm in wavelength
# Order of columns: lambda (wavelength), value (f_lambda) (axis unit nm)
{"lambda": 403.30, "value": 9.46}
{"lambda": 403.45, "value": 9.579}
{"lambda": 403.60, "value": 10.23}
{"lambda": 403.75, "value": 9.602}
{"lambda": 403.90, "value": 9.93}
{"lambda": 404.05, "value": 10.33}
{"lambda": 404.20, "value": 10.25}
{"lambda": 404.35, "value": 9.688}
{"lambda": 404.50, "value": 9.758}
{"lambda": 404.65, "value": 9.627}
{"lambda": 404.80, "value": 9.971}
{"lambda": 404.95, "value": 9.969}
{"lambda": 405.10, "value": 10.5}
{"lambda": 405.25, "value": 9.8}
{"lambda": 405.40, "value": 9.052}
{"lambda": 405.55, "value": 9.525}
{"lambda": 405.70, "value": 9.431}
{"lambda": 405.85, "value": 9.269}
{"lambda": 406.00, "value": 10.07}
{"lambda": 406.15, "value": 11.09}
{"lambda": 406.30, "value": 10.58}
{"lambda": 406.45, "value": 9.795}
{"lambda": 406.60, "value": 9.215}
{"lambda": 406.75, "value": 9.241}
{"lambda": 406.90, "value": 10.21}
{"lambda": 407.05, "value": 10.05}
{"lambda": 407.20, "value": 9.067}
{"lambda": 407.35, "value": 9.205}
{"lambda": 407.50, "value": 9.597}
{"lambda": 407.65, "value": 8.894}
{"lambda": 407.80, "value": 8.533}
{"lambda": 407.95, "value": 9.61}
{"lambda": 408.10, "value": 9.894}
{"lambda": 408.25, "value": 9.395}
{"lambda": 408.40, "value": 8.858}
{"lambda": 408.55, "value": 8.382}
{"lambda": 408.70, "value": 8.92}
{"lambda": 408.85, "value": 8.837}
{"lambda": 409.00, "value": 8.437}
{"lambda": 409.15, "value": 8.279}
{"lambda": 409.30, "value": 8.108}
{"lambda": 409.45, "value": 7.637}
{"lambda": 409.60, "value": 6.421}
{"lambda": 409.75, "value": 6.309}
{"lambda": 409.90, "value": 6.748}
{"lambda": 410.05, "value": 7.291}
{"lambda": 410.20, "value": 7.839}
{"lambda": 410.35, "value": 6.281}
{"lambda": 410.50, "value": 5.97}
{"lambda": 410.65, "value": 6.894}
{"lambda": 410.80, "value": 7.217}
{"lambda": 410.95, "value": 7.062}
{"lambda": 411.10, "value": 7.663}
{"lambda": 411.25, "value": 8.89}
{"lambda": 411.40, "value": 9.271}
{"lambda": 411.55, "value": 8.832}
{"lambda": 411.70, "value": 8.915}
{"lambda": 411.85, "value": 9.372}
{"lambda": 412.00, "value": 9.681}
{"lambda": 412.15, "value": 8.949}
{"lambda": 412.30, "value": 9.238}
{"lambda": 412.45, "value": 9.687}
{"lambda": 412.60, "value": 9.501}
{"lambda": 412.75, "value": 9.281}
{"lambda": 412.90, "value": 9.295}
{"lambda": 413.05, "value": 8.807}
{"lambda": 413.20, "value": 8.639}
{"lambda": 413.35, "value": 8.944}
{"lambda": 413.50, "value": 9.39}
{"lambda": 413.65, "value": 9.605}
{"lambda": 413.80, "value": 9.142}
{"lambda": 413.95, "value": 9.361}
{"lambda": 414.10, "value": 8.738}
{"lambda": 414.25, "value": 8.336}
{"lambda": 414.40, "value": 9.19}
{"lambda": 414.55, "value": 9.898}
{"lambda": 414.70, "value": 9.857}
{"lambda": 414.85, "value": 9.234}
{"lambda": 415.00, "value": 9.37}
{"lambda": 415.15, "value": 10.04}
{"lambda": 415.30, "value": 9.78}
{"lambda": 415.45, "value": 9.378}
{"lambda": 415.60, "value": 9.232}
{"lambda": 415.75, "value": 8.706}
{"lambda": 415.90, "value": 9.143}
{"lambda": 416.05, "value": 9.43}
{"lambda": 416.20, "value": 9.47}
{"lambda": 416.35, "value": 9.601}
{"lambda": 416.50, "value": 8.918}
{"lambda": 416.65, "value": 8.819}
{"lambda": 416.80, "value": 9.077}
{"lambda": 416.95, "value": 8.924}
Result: 0.58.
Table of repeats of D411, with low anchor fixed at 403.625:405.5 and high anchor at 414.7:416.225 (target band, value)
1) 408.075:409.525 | 0.16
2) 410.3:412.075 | 0.29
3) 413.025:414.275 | 0.06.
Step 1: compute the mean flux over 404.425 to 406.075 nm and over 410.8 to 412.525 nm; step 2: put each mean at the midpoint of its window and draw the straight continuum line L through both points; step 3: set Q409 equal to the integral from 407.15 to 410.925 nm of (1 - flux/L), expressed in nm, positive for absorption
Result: 0.46 nm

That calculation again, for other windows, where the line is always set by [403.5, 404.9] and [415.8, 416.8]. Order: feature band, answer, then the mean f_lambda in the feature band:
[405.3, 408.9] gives 0.11 nm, 9.45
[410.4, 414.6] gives 0.30 nm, 8.76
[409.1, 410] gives 0.22 nm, 7.22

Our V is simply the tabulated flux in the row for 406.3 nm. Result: 10.58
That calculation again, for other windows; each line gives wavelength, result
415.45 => 9.378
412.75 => 9.281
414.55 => 9.898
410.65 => 6.894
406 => 10.07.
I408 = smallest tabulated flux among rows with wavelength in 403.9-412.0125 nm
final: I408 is 5.97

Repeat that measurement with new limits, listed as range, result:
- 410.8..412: 7.062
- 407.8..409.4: 8.108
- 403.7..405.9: 9.052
